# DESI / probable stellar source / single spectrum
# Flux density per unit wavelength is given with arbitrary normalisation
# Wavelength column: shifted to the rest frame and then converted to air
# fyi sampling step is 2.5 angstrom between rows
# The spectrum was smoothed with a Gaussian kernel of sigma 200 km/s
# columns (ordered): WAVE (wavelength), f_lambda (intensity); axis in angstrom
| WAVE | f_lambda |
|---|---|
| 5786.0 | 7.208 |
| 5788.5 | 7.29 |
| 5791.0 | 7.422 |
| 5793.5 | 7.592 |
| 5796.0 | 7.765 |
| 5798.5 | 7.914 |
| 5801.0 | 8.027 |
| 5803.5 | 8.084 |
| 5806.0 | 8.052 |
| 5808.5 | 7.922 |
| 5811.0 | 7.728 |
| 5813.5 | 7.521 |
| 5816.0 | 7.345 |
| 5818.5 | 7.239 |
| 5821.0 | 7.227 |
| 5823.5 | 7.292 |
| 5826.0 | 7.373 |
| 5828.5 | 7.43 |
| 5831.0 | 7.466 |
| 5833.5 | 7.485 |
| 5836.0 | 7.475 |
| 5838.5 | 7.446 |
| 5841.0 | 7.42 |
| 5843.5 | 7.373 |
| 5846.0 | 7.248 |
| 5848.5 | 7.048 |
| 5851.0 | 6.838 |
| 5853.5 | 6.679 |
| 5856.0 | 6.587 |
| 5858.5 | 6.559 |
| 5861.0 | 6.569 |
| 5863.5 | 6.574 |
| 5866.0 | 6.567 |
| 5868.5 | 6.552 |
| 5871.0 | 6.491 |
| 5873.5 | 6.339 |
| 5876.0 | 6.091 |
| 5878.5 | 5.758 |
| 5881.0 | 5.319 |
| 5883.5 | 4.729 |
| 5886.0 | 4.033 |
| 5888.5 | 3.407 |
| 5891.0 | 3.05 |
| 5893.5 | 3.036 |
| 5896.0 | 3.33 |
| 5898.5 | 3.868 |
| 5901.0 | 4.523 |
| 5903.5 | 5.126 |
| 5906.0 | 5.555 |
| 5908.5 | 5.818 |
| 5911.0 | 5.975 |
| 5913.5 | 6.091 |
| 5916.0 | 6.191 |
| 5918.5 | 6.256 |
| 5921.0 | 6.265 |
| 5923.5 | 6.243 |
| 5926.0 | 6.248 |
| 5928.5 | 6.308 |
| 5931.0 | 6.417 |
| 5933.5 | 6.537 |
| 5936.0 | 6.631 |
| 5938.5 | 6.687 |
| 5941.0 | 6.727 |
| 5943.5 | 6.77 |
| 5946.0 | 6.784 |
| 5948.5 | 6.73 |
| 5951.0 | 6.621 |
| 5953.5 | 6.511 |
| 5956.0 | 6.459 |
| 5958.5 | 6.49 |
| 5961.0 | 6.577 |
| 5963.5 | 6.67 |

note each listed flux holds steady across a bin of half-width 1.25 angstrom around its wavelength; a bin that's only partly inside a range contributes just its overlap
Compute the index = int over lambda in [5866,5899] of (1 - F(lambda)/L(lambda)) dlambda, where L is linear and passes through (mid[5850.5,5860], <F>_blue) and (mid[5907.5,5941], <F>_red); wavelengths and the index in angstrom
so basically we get 8.4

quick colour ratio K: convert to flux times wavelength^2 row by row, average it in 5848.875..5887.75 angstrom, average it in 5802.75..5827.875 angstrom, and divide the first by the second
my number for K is 0.82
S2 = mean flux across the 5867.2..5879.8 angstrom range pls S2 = 6.24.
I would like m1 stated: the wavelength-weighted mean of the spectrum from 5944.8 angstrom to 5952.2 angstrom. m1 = 6.71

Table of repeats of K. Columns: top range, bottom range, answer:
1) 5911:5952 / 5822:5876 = 0.95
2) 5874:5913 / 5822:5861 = 0.67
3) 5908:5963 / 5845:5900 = 1.18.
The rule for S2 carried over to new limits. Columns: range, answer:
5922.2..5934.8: 6.35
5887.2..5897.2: 3.21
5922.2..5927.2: 6.25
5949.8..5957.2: 6.53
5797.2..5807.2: 8.02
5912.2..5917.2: 6.14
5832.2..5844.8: 7.44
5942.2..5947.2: 6.78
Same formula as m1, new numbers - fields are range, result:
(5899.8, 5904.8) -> 4.83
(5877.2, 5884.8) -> 5.27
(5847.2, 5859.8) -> 6.74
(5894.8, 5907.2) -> 4.48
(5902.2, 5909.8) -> 5.5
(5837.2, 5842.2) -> 7.43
